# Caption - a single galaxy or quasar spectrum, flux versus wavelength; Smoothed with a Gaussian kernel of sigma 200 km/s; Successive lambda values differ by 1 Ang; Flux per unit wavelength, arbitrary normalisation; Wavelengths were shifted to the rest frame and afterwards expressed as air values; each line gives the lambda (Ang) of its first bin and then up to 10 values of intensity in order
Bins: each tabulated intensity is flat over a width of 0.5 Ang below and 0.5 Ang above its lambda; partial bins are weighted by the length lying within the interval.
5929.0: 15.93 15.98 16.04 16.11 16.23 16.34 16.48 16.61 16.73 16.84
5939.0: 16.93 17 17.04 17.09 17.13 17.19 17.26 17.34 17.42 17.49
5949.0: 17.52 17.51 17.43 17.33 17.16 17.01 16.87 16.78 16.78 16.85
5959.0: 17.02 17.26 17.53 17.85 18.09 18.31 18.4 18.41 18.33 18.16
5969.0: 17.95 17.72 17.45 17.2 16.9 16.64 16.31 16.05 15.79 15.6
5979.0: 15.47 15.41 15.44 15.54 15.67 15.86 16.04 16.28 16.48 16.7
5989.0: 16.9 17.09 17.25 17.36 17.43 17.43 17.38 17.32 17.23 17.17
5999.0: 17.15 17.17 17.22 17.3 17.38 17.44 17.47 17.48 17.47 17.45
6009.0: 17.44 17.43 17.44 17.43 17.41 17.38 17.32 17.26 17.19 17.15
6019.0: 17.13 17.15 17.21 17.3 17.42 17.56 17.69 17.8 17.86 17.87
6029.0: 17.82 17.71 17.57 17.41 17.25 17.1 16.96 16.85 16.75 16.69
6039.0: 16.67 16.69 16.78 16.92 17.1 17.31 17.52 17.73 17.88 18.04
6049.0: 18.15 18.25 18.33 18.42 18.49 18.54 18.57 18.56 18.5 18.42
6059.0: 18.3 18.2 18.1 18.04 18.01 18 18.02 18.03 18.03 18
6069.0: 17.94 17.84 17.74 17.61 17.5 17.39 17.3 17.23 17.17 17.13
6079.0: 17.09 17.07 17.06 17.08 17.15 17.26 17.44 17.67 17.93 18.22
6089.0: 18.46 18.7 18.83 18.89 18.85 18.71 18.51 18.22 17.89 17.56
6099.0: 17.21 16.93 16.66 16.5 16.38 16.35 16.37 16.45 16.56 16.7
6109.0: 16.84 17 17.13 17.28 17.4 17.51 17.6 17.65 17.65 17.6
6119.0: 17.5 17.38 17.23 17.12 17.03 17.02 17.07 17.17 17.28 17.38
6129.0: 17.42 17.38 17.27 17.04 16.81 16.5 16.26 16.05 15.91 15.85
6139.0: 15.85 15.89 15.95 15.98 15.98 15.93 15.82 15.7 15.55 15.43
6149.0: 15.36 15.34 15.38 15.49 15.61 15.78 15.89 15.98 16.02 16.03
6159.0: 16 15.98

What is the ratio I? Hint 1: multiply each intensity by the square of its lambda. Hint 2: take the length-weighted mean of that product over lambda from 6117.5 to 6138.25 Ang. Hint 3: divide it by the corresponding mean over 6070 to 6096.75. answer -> 0.97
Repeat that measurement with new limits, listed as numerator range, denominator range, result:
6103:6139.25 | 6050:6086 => 0.97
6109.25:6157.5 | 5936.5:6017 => 1.02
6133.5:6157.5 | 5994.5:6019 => 0.95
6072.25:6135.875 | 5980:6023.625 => 1.05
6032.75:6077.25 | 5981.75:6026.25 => 1.05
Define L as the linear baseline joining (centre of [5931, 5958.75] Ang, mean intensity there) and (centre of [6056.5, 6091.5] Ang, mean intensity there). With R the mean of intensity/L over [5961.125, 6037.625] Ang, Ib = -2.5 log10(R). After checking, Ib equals 0.01 mag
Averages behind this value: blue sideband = 17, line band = 17.2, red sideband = 17.8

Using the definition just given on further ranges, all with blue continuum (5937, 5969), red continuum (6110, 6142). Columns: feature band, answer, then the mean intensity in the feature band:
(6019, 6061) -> -0.029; 17.6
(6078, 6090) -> -0.029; 17.5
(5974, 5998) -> 0.055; 16.5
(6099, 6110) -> 0.025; 16.6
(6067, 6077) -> -0.033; 17.6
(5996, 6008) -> -0.003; 17.3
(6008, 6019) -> -0.006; 17.3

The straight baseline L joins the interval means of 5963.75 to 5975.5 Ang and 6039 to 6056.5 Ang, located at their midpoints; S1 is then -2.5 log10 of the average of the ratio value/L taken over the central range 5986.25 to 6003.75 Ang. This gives 0.03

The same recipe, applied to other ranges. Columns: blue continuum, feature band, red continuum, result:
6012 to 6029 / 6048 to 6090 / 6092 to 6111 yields -0.03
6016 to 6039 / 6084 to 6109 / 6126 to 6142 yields -0.05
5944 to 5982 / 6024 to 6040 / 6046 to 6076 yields 0.03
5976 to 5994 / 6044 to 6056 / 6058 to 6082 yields -0.05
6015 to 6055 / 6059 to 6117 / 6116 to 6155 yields -0.04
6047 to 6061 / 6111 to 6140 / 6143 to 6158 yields -0.04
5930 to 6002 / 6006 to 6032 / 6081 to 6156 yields -0.03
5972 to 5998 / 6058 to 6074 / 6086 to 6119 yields -0.05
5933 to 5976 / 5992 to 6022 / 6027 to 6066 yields 0.01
